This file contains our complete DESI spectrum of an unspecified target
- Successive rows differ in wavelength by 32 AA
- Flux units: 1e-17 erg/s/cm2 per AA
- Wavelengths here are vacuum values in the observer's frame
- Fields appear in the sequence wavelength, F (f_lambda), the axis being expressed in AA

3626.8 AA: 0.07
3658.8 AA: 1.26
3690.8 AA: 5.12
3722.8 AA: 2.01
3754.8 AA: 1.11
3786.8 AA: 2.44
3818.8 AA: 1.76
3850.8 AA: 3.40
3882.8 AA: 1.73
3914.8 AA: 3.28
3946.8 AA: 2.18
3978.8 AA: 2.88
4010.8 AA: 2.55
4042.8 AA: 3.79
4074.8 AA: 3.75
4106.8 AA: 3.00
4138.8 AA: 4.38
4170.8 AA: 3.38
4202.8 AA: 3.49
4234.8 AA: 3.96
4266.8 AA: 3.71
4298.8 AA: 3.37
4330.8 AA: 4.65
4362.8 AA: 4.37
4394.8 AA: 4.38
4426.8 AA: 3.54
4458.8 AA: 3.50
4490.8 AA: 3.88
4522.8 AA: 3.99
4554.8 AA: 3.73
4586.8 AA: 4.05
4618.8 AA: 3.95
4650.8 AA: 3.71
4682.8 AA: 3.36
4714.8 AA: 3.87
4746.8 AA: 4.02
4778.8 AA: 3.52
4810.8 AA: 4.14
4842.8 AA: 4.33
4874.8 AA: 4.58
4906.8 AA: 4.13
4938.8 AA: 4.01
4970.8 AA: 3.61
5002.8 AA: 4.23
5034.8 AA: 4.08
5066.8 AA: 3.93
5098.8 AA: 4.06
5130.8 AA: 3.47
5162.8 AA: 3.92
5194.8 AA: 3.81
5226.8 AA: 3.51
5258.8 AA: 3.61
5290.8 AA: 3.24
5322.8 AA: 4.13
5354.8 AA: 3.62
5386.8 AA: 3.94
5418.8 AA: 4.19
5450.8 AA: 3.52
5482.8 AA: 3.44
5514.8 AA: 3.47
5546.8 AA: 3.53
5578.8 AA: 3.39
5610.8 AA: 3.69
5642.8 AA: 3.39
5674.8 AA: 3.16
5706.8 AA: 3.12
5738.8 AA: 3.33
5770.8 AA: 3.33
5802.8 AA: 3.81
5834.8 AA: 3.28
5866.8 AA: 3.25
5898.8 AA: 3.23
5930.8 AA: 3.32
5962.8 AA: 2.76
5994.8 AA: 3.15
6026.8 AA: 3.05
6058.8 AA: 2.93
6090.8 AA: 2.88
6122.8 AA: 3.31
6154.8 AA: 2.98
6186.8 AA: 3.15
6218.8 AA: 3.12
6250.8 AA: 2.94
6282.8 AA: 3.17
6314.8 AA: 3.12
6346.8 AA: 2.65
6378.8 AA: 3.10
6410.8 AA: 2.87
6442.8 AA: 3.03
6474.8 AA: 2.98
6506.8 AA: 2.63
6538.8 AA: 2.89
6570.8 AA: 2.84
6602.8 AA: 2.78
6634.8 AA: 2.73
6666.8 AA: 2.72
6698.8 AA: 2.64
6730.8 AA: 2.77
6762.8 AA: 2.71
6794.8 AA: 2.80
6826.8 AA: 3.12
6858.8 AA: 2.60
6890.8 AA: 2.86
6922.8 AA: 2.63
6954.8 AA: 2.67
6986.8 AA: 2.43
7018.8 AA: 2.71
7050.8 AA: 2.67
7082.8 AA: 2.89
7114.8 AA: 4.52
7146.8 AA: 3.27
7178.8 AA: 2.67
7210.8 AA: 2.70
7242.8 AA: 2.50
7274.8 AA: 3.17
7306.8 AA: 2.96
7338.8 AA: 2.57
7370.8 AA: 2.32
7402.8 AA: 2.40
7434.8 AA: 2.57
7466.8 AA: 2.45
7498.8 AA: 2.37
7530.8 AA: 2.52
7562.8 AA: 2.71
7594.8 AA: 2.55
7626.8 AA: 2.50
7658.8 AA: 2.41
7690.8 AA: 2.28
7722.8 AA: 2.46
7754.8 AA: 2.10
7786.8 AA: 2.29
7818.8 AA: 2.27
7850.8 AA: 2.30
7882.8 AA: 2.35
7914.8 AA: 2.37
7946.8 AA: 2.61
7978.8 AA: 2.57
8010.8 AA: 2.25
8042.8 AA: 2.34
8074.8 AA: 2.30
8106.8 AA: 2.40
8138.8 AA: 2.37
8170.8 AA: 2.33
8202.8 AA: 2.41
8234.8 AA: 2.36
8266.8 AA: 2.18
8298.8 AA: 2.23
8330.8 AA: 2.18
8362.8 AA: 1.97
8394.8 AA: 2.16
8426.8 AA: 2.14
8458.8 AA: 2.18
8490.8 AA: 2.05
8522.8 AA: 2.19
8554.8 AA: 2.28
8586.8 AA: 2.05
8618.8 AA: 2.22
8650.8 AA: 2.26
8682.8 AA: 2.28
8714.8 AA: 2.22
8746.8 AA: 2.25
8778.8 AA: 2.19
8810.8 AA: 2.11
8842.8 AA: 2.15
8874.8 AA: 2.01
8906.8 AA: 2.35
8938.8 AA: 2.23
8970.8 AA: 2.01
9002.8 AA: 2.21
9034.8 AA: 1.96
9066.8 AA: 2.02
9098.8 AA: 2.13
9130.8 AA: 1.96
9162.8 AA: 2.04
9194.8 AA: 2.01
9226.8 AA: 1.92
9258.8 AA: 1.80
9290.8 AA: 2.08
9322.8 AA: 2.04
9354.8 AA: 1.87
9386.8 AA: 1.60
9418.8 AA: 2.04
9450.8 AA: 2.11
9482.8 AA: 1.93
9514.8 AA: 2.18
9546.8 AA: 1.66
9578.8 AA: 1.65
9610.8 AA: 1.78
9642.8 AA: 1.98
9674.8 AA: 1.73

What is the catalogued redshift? 0.083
